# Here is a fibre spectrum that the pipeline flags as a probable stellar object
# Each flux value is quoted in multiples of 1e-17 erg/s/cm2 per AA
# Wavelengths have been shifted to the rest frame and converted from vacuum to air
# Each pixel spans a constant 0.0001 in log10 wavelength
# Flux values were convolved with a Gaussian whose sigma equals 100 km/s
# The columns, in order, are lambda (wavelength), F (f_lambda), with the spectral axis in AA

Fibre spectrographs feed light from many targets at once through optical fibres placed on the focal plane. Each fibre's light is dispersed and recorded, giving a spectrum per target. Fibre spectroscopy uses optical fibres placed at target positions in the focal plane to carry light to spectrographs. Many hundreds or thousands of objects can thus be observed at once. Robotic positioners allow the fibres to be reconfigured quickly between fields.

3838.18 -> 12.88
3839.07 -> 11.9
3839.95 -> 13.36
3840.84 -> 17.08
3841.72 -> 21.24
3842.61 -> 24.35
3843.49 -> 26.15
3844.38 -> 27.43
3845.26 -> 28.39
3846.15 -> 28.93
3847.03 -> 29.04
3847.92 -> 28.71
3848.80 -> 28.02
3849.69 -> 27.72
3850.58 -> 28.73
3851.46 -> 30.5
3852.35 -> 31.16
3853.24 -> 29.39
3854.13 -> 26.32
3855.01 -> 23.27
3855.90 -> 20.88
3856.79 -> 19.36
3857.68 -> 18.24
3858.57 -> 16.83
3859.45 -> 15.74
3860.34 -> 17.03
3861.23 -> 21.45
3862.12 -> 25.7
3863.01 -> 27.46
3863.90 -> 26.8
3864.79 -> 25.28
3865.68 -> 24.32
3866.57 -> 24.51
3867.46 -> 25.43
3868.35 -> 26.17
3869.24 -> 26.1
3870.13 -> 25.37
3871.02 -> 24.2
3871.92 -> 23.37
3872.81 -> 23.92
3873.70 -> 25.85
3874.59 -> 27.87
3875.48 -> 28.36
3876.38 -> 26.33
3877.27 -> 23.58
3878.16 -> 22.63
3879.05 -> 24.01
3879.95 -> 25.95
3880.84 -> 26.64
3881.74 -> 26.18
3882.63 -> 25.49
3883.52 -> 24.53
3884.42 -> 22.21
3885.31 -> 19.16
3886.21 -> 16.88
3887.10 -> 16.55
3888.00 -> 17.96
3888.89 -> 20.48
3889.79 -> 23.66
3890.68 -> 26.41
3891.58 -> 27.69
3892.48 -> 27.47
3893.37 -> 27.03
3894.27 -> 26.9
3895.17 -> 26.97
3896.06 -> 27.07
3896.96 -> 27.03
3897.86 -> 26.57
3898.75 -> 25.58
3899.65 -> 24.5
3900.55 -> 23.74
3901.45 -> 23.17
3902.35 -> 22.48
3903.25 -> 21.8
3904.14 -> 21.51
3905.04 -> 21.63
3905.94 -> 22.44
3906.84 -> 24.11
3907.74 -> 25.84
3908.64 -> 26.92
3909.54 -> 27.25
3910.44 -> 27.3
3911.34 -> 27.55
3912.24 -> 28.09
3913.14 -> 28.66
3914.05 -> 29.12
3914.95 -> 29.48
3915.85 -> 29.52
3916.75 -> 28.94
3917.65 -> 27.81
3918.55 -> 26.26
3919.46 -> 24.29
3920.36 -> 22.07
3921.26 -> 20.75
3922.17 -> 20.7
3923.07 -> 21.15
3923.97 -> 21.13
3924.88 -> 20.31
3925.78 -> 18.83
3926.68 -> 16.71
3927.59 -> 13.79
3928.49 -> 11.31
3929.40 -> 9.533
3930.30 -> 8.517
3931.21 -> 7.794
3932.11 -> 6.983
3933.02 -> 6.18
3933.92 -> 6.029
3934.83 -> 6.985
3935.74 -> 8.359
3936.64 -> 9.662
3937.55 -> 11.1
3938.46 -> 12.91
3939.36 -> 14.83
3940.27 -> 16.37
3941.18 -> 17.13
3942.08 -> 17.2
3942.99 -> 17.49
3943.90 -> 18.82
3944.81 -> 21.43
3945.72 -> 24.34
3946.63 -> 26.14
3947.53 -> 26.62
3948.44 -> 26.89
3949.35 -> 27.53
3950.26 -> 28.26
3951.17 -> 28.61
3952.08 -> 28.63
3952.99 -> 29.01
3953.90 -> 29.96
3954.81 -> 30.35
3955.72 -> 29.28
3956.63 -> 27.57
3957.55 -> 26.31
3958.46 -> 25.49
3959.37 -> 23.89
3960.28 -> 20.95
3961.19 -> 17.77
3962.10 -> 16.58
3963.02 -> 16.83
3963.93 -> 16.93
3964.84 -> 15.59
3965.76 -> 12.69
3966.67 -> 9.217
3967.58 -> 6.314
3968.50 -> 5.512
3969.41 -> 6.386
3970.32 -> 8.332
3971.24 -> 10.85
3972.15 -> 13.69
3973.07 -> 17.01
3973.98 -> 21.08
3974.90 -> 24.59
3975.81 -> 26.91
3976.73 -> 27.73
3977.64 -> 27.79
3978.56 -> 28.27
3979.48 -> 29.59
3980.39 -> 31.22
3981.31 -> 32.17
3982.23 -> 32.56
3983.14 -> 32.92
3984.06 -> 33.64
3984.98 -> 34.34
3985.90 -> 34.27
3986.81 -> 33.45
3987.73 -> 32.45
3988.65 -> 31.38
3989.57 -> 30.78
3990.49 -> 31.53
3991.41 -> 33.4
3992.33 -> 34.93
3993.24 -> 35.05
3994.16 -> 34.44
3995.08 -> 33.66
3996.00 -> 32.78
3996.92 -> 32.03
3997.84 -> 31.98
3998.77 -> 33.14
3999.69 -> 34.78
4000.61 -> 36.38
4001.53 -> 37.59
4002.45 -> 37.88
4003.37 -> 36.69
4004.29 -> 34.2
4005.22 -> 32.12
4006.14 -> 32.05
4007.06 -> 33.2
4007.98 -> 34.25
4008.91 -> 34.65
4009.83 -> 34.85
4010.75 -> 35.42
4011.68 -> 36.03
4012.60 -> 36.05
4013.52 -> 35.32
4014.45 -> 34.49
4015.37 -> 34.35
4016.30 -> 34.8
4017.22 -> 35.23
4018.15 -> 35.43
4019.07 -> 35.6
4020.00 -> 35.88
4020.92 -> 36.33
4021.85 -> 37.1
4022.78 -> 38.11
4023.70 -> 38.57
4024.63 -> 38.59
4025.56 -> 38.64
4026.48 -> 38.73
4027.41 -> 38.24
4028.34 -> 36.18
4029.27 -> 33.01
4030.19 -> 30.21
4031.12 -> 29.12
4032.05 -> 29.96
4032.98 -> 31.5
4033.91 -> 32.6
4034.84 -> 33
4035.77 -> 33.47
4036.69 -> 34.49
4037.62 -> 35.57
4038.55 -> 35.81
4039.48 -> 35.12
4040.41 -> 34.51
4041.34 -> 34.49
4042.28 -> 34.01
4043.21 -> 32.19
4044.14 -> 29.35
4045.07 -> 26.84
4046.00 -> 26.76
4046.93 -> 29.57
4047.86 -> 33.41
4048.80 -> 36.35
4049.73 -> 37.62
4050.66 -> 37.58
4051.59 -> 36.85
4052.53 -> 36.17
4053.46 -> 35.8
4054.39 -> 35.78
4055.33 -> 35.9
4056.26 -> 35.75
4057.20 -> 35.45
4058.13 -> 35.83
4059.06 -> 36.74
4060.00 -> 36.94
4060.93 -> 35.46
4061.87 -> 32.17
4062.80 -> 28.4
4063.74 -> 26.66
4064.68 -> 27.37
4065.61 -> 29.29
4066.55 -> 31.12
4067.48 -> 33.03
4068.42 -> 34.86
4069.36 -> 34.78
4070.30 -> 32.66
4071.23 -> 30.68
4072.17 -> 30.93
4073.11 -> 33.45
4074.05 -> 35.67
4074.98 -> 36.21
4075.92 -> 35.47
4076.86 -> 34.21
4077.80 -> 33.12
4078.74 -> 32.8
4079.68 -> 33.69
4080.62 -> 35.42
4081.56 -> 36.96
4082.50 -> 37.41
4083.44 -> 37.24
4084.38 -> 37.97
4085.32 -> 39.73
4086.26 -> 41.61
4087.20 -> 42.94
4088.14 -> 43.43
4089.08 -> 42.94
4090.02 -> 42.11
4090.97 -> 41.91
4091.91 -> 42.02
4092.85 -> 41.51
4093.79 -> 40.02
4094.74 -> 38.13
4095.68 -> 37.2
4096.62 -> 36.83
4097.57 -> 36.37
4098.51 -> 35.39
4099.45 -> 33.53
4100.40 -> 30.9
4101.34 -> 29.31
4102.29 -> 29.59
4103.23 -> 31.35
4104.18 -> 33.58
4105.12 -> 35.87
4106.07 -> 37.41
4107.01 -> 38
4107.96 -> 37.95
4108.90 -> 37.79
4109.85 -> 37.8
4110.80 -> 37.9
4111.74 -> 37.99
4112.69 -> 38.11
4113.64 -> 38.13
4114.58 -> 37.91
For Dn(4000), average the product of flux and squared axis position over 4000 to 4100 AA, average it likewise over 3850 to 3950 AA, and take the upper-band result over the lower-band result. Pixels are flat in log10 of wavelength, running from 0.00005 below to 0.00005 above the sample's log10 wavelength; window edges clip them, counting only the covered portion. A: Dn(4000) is 1.7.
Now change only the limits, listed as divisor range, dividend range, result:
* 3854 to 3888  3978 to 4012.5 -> 1.53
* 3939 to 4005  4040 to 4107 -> 1.43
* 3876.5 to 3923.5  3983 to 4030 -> 1.49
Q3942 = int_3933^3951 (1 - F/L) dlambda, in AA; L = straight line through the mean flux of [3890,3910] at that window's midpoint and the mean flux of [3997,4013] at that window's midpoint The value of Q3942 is 7.1 AA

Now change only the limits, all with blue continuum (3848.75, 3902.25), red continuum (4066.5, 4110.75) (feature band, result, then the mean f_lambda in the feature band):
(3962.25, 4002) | 5.7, 26.1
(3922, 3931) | 3.8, 15.8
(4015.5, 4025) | -1.2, 36.5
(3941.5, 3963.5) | 3.3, 24.4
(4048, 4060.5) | -0.7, 36.3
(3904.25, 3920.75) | 0.0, 26.4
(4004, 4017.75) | -1.1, 34.5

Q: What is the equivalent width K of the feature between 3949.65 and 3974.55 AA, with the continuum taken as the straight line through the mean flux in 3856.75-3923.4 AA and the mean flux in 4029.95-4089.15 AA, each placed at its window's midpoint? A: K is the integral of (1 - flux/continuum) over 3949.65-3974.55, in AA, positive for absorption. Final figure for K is 7.9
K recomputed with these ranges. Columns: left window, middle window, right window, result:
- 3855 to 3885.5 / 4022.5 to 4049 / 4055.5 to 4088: -0.86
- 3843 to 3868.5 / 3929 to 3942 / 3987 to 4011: 8.52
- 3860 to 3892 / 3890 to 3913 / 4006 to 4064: 0.19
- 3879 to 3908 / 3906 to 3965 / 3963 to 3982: 0.50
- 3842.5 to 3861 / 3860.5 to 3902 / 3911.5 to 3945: -4.54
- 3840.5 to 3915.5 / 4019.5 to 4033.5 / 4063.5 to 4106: -1.21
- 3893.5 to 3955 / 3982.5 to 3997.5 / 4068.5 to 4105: -3.12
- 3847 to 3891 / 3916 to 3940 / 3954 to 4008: 9.26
